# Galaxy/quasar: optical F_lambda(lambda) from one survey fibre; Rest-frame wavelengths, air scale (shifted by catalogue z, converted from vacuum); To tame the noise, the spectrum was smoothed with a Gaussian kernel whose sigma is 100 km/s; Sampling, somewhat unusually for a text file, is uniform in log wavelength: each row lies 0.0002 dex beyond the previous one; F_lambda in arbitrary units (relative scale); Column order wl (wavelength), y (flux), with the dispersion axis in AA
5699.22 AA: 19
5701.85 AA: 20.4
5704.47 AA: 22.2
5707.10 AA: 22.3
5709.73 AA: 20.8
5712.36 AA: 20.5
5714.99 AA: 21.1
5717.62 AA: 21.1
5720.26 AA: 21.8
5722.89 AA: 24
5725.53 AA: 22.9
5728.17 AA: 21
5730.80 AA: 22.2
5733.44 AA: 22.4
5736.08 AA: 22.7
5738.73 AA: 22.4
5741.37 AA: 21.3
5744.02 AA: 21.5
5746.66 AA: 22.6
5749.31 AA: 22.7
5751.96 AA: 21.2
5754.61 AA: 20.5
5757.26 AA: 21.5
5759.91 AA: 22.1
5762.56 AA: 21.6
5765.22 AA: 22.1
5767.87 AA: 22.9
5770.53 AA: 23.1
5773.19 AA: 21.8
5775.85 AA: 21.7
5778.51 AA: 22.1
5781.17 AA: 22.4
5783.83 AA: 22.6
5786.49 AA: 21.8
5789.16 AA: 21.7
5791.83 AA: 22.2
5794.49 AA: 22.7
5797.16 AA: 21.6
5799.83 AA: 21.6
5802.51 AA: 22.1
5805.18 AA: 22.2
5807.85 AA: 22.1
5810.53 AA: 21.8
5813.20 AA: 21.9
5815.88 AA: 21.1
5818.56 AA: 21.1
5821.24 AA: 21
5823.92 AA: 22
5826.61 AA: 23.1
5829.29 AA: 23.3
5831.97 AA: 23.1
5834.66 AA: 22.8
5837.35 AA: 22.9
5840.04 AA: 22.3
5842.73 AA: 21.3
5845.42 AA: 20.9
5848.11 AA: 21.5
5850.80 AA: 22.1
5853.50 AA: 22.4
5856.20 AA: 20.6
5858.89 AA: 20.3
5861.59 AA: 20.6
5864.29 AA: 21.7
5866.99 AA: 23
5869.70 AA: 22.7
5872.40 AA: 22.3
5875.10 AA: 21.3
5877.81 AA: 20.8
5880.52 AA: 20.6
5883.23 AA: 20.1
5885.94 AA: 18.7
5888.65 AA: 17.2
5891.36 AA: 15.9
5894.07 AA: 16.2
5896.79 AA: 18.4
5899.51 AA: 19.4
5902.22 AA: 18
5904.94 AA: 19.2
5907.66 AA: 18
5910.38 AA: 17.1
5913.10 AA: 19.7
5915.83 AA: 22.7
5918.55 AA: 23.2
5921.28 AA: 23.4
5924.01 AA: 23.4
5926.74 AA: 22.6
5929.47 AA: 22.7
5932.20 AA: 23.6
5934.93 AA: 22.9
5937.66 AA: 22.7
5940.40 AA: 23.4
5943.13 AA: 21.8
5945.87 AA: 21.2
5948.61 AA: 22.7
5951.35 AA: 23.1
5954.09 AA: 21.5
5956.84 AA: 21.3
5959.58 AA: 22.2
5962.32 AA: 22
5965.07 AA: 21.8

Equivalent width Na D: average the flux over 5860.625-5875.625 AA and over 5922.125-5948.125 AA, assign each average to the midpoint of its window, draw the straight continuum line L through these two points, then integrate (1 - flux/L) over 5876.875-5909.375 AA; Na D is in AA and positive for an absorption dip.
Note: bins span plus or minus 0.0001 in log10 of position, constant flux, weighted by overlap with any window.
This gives 5.5 AA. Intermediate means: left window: 22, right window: 22.7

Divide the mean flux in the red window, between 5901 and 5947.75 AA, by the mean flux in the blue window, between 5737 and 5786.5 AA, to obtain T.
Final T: 1.0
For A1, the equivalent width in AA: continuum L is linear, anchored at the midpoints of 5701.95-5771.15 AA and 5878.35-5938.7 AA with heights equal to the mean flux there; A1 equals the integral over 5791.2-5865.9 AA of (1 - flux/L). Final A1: -3.0 AA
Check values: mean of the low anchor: 21.9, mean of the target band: 21.9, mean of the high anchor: 20.3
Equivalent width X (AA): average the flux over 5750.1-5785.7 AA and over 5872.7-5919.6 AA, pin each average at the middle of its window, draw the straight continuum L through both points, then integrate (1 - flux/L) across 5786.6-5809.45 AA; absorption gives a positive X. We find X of -0.7 AA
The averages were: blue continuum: 22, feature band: 22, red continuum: 19.3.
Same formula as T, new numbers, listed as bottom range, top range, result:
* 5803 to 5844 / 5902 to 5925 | 0.93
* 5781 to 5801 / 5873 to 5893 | 0.87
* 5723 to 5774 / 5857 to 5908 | 0.89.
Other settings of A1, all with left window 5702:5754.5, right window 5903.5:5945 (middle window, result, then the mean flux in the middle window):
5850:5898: 3.4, 20.3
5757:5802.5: -0.6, 22.1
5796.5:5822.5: 0.2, 21.7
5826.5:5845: -0.7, 22.6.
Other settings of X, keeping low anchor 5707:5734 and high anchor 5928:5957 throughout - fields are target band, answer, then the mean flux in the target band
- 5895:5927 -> 3.0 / 20.3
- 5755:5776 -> -0.1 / 22.1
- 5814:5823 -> 0.4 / 21.2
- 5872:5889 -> 1.6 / 20.2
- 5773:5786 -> -0.1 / 22.1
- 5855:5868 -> 0.6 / 21.2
